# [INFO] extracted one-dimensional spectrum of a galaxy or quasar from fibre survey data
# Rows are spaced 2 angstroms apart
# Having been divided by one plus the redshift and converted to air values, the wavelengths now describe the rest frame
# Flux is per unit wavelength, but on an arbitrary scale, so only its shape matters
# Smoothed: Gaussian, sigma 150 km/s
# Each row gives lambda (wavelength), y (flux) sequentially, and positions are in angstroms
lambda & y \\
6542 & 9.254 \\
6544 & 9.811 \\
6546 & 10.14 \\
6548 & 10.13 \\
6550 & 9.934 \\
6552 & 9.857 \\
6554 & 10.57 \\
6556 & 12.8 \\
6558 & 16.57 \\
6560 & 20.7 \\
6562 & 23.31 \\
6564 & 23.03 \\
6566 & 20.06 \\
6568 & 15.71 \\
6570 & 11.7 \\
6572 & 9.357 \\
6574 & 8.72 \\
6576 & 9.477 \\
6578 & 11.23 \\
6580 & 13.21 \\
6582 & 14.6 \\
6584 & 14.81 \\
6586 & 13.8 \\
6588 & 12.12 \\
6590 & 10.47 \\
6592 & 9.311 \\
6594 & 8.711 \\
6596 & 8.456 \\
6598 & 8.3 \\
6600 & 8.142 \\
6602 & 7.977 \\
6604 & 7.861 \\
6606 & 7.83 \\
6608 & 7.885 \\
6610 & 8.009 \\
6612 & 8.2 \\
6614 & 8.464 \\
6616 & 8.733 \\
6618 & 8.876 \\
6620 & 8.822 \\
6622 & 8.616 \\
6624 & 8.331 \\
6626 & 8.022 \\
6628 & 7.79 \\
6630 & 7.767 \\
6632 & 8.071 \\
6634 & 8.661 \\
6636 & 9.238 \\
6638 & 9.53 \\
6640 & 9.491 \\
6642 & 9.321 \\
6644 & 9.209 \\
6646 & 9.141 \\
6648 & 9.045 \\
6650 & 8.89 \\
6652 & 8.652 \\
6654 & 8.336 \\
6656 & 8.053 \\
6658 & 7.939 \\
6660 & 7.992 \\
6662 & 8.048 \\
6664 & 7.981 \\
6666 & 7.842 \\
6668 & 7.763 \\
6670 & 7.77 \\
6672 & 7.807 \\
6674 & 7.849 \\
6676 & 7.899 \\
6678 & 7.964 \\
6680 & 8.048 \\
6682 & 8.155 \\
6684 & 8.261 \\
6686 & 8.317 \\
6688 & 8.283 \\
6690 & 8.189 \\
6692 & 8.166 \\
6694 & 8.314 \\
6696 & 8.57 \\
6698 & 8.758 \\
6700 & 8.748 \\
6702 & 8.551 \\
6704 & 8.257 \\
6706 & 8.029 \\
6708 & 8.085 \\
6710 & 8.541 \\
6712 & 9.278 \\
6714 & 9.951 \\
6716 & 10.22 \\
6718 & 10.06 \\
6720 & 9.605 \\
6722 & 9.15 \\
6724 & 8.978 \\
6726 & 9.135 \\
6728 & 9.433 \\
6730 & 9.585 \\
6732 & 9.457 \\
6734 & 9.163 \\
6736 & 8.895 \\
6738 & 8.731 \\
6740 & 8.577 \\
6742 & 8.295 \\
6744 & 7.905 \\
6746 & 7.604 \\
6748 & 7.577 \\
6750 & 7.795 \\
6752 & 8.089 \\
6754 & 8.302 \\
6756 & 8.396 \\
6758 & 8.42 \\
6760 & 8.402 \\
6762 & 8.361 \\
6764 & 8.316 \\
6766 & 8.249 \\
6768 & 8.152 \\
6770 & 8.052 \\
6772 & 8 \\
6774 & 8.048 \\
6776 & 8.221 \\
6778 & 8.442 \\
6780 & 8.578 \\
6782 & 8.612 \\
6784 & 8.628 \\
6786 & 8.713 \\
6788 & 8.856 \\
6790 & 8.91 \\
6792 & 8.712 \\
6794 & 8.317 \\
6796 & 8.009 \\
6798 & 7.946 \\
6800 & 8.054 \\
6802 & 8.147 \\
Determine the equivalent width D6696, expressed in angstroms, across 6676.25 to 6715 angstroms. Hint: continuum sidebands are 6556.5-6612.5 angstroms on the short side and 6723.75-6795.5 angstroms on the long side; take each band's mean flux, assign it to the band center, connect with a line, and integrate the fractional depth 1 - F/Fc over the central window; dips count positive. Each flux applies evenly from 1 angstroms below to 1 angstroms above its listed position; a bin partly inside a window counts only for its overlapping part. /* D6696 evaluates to 5.46 angstroms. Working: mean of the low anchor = 12.2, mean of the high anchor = 8.49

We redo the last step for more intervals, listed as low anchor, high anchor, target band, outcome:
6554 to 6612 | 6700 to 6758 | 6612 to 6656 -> 9.19 angstroms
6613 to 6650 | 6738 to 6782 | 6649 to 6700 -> 2.32 angstroms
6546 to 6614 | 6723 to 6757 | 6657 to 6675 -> 3.92 angstroms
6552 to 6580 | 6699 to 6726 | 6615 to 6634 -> 6.20 angstroms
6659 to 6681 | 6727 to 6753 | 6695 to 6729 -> -2.98 angstroms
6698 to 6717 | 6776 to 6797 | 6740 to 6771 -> 1.90 angstroms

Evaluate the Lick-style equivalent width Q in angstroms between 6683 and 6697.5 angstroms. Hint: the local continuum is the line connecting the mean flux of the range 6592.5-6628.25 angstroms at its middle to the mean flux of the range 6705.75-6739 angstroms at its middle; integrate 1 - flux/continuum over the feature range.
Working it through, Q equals 1.0 angstroms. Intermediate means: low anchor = 8.3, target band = 8.32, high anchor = 9.22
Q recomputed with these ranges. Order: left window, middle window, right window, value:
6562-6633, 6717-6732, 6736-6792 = -1.0 angstroms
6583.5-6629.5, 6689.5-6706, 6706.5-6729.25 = 1.5 angstroms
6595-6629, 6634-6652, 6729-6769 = -1.9 angstroms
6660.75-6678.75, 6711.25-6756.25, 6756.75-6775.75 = -4.3 angstroms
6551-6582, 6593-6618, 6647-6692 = 7.9 angstroms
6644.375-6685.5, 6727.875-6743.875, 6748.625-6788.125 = -1.3 angstroms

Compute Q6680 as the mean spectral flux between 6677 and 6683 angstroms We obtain 8.06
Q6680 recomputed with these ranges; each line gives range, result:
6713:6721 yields 9.96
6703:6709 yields 8.12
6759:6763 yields 8.38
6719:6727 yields 9.22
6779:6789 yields 8.68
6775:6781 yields 8.41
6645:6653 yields 8.93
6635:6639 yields 9.38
